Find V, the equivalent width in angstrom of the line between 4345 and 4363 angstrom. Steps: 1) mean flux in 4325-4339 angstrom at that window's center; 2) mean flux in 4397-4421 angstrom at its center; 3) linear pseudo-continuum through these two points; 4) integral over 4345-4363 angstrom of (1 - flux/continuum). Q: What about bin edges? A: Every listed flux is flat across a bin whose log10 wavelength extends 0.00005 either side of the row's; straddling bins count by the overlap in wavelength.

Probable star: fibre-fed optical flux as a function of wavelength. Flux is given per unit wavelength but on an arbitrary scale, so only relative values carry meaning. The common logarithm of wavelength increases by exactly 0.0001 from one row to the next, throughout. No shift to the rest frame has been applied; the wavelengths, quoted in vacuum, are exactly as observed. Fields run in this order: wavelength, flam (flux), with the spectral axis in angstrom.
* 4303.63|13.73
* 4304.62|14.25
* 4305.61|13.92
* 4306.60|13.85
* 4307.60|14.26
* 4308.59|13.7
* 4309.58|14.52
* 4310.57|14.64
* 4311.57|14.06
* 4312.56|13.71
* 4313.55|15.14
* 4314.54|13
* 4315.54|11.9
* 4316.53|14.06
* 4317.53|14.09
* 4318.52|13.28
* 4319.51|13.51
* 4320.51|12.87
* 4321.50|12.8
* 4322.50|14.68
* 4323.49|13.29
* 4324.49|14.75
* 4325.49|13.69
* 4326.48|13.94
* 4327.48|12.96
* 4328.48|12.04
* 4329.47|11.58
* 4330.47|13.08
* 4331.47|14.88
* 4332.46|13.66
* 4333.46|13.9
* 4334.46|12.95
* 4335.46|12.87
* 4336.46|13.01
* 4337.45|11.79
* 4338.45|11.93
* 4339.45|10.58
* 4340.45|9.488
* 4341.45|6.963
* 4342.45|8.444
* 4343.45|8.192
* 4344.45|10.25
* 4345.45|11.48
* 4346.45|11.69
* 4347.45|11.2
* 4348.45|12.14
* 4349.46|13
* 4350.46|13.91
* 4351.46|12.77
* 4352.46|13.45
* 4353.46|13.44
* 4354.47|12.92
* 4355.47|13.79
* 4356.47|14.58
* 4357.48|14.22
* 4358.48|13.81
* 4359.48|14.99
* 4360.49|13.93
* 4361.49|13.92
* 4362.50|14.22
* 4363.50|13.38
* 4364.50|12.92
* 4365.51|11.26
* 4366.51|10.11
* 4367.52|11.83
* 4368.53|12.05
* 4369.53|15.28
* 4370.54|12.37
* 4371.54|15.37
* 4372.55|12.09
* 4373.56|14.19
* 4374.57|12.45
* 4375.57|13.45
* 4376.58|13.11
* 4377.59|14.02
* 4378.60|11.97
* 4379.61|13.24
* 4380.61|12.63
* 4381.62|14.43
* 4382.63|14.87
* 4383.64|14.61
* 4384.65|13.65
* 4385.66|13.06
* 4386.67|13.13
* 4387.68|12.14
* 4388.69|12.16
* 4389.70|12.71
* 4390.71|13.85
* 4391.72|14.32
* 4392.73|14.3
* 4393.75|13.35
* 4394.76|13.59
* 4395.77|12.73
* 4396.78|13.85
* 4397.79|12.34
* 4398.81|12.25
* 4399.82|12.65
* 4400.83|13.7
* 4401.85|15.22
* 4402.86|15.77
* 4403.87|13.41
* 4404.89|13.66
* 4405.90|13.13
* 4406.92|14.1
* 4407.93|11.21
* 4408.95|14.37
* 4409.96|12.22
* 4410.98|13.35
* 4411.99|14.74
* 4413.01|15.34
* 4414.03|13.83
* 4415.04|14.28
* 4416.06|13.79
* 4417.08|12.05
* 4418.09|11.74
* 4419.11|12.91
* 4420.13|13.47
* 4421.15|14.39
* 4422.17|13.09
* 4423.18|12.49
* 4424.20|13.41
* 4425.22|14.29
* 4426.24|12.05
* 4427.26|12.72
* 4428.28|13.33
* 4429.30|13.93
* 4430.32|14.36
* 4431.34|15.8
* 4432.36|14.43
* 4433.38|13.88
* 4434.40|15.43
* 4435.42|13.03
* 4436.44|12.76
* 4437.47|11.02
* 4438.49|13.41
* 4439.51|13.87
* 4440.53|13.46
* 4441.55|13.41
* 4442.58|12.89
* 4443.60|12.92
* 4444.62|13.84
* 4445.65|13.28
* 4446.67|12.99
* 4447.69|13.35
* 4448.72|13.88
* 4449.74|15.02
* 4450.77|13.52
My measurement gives -0.2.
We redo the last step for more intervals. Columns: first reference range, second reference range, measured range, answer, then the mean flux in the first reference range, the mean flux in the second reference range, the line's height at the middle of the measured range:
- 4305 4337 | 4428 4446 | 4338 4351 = 2.7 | 13.6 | 13.6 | 13.6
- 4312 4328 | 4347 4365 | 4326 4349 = 3.1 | 13.6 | 13.5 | 13.5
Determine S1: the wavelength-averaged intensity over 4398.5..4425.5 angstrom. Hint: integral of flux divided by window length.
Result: 13.5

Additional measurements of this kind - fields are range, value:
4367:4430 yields 13.4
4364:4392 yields 13.1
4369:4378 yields 13.6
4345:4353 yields 12.5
